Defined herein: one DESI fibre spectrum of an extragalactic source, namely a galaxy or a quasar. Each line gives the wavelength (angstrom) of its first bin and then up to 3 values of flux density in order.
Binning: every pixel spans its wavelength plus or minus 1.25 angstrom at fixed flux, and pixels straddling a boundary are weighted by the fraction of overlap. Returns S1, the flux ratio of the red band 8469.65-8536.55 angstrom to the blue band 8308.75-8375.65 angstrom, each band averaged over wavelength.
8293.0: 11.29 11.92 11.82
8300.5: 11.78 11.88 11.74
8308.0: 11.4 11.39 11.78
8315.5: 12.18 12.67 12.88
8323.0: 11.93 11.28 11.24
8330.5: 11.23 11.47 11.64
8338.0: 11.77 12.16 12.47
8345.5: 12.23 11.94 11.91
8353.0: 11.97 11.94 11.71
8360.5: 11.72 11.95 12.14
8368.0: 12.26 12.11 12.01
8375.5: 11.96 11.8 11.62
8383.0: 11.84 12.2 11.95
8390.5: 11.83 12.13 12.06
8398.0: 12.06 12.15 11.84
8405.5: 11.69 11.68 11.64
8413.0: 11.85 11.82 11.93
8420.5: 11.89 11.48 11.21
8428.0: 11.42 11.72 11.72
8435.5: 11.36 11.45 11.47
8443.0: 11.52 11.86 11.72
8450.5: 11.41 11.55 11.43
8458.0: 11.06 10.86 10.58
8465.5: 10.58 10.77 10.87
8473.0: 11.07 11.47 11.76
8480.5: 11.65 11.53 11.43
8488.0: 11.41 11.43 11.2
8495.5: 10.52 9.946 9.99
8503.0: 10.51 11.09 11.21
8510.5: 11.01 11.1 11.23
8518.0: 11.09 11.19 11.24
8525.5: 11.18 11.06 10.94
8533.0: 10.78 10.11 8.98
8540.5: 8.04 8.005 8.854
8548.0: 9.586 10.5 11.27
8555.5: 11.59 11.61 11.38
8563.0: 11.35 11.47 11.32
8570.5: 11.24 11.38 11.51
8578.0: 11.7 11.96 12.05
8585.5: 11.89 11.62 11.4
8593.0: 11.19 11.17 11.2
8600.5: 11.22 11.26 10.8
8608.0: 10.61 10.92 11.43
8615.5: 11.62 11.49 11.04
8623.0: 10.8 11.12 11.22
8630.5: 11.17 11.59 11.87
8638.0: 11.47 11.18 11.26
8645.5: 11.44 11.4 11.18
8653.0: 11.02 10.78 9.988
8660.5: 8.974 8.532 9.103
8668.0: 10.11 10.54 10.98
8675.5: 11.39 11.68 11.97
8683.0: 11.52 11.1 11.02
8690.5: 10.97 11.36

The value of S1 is 0.9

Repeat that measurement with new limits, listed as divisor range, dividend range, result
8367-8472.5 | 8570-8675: 0.95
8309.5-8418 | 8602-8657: 0.94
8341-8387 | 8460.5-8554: 0.89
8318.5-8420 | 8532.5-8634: 0.92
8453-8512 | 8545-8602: 1.02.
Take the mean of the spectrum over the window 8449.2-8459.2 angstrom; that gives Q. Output 11.4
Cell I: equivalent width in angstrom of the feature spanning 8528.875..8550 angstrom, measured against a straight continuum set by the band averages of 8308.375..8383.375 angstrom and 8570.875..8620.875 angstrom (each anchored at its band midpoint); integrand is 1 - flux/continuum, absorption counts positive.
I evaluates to 3.7 angstrom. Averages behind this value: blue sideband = 11.9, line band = 9.48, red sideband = 11.4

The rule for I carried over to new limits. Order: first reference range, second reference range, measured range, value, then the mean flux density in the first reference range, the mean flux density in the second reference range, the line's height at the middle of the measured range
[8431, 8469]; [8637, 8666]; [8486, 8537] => 0.75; 11.3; 10.6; 11.1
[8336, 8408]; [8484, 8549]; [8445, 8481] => -0.55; 12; 10.5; 11.1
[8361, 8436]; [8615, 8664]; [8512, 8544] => 2.76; 11.8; 11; 11.4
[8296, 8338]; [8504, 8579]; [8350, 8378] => -0.98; 11.8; 10.8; 11.6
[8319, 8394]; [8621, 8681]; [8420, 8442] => 0.25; 11.9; 10.9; 11.6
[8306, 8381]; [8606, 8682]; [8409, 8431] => -0.02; 11.9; 10.9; 11.6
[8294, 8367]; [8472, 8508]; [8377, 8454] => -1.97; 11.9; 11.1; 11.4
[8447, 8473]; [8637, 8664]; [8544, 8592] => -1.71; 11.1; 10.7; 10.8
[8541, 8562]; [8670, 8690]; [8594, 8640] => -1.82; 10.3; 11.3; 10.8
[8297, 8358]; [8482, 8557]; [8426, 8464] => -1.10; 11.9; 10.6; 11.1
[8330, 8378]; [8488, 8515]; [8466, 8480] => -0.16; 11.9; 10.8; 11.1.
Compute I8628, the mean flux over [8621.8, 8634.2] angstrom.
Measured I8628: 11.2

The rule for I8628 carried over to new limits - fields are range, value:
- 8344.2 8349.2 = 12.1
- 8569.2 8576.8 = 11.4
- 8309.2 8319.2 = 12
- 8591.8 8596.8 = 11.2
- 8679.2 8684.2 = 11.7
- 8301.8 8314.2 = 11.6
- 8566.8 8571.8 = 11.3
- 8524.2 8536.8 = 10.8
